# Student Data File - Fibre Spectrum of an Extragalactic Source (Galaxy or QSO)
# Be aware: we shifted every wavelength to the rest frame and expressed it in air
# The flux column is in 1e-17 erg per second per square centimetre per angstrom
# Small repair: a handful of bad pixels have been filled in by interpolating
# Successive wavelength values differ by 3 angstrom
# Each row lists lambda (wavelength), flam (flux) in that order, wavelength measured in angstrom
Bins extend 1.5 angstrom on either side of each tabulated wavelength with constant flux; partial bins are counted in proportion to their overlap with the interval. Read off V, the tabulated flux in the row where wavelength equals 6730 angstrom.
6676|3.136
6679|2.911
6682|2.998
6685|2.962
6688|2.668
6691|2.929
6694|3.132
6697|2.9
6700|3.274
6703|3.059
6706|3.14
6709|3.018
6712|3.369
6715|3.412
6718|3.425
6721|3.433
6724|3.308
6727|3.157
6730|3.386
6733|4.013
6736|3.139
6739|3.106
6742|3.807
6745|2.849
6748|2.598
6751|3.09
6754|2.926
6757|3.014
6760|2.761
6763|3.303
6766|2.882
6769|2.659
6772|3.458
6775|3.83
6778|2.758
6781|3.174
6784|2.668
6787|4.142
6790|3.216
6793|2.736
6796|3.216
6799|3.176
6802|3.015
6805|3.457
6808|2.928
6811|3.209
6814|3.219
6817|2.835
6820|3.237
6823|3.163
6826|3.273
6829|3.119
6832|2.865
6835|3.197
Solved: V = 3.386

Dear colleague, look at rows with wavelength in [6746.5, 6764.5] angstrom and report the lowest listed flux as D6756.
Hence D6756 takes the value 2.598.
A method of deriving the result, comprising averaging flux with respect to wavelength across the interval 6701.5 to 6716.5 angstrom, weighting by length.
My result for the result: 3.2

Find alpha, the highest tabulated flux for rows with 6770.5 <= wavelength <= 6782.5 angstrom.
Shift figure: 3.83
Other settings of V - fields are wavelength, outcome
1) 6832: 2.865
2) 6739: 3.106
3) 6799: 3.176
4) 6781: 3.174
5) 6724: 3.308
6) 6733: 4.013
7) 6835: 3.197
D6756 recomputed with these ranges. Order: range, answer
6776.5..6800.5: 2.668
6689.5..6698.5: 2.9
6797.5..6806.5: 3.015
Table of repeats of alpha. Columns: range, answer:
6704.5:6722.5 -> 3.433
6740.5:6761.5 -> 3.807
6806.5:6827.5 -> 3.273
